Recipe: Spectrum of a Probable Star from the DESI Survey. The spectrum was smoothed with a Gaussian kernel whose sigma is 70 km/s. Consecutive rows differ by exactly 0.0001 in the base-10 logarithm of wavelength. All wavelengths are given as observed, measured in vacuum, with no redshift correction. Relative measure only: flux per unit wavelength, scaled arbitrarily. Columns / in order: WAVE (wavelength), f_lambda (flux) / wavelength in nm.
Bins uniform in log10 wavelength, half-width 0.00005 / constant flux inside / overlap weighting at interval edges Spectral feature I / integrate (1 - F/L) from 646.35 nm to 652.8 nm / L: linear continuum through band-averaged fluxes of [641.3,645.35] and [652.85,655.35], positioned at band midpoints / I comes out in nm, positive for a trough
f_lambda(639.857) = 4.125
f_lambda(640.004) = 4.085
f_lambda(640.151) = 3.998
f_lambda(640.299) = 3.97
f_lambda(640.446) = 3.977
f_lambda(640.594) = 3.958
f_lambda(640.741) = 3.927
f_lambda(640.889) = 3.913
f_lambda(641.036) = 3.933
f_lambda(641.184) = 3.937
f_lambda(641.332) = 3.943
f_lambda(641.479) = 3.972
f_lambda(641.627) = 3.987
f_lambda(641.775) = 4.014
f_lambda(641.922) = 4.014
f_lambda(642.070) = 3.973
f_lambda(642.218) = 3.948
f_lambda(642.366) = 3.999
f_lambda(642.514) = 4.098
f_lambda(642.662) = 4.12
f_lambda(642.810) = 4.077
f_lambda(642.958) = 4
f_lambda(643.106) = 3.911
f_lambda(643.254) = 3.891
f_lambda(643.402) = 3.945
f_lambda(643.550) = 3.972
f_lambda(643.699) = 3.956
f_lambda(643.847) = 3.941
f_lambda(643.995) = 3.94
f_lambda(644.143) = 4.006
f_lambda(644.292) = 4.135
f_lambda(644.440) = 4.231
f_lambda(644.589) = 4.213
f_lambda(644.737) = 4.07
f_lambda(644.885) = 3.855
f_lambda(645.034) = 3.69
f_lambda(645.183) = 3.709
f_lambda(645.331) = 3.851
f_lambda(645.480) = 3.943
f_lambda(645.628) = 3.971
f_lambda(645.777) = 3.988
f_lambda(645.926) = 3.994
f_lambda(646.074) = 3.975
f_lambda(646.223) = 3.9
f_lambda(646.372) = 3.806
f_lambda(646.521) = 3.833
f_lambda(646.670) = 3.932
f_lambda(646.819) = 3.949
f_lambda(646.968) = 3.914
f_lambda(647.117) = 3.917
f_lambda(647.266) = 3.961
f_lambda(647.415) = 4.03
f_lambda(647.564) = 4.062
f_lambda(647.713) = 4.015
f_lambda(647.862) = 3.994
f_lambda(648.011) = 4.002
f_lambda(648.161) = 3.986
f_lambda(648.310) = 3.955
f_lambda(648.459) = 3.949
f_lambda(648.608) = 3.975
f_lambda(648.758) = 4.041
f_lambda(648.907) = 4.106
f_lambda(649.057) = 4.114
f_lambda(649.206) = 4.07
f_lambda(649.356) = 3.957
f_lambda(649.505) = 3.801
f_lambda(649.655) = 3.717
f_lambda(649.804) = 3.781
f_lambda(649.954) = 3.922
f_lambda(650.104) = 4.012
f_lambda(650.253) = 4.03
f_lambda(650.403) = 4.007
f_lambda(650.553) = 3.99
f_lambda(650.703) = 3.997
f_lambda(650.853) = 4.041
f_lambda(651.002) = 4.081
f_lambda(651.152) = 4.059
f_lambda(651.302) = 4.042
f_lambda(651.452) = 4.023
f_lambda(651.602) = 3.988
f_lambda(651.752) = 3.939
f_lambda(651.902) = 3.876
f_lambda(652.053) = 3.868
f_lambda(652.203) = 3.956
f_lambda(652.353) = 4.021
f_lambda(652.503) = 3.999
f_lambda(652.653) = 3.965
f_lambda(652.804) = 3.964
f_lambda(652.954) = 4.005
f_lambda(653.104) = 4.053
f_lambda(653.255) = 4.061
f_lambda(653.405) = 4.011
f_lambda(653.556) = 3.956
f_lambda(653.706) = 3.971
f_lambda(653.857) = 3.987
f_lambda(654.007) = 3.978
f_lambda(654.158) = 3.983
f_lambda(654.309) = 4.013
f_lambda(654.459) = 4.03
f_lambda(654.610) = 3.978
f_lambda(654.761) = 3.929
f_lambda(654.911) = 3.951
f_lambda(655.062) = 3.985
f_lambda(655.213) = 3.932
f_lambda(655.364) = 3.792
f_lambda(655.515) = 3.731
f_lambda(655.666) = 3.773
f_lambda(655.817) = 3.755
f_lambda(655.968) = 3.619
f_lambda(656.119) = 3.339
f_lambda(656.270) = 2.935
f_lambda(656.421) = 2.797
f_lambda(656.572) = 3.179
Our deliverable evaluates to 0.02 nm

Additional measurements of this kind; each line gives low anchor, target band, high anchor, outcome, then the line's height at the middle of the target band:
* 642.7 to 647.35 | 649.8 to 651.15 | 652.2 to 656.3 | -0.029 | 3.92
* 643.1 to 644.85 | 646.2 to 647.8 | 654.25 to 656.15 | 0.013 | 3.97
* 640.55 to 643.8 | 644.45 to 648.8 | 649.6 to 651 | 0.016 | 3.97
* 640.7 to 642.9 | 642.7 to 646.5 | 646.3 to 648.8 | 0.016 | 3.98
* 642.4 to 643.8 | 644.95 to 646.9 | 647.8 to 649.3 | 0.058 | 4.01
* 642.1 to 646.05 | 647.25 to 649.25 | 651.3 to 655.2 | -0.020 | 3.98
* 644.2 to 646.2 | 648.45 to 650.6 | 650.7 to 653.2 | 0.011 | 3.98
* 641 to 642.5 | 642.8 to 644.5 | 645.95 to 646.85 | -0.021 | 3.95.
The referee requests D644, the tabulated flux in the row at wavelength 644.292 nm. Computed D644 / 4.135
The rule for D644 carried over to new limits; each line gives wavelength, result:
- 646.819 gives 3.949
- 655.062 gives 3.985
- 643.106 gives 3.911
